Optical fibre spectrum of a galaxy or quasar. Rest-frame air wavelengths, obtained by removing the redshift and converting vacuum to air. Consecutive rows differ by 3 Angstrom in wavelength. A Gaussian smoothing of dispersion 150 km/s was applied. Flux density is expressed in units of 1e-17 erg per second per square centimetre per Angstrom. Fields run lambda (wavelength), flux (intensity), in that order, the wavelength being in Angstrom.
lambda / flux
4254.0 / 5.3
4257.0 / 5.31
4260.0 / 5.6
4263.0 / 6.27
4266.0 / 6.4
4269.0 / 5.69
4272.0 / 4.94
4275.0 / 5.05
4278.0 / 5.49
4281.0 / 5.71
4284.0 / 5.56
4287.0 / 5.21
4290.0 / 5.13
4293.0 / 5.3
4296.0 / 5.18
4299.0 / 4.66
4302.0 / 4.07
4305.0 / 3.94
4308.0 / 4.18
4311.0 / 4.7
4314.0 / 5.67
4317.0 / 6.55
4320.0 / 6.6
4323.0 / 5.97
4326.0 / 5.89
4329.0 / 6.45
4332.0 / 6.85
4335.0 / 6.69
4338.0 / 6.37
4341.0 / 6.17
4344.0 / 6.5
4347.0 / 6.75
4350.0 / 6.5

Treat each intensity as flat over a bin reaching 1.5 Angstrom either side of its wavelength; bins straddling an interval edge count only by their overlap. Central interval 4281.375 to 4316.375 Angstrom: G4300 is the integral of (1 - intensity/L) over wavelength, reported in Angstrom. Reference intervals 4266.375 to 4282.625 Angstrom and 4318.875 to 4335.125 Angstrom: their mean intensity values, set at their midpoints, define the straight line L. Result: 5.53 Angstrom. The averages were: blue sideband 5.45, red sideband 6.38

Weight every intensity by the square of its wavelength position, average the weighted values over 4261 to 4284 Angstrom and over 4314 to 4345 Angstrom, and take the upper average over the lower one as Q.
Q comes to 1.2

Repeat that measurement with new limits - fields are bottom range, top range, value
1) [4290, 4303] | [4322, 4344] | 1.33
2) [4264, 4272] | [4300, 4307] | 0.71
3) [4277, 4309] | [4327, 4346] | 1.34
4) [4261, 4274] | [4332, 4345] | 1.16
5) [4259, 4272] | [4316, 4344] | 1.12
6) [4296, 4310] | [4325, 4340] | 1.51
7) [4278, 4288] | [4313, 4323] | 1.16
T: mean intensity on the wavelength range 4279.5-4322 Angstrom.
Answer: 5.19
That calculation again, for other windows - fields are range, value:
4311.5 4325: 6.08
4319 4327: 6.14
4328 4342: 6.52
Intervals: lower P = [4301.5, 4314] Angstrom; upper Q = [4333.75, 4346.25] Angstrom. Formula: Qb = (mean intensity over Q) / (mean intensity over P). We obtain 1.46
